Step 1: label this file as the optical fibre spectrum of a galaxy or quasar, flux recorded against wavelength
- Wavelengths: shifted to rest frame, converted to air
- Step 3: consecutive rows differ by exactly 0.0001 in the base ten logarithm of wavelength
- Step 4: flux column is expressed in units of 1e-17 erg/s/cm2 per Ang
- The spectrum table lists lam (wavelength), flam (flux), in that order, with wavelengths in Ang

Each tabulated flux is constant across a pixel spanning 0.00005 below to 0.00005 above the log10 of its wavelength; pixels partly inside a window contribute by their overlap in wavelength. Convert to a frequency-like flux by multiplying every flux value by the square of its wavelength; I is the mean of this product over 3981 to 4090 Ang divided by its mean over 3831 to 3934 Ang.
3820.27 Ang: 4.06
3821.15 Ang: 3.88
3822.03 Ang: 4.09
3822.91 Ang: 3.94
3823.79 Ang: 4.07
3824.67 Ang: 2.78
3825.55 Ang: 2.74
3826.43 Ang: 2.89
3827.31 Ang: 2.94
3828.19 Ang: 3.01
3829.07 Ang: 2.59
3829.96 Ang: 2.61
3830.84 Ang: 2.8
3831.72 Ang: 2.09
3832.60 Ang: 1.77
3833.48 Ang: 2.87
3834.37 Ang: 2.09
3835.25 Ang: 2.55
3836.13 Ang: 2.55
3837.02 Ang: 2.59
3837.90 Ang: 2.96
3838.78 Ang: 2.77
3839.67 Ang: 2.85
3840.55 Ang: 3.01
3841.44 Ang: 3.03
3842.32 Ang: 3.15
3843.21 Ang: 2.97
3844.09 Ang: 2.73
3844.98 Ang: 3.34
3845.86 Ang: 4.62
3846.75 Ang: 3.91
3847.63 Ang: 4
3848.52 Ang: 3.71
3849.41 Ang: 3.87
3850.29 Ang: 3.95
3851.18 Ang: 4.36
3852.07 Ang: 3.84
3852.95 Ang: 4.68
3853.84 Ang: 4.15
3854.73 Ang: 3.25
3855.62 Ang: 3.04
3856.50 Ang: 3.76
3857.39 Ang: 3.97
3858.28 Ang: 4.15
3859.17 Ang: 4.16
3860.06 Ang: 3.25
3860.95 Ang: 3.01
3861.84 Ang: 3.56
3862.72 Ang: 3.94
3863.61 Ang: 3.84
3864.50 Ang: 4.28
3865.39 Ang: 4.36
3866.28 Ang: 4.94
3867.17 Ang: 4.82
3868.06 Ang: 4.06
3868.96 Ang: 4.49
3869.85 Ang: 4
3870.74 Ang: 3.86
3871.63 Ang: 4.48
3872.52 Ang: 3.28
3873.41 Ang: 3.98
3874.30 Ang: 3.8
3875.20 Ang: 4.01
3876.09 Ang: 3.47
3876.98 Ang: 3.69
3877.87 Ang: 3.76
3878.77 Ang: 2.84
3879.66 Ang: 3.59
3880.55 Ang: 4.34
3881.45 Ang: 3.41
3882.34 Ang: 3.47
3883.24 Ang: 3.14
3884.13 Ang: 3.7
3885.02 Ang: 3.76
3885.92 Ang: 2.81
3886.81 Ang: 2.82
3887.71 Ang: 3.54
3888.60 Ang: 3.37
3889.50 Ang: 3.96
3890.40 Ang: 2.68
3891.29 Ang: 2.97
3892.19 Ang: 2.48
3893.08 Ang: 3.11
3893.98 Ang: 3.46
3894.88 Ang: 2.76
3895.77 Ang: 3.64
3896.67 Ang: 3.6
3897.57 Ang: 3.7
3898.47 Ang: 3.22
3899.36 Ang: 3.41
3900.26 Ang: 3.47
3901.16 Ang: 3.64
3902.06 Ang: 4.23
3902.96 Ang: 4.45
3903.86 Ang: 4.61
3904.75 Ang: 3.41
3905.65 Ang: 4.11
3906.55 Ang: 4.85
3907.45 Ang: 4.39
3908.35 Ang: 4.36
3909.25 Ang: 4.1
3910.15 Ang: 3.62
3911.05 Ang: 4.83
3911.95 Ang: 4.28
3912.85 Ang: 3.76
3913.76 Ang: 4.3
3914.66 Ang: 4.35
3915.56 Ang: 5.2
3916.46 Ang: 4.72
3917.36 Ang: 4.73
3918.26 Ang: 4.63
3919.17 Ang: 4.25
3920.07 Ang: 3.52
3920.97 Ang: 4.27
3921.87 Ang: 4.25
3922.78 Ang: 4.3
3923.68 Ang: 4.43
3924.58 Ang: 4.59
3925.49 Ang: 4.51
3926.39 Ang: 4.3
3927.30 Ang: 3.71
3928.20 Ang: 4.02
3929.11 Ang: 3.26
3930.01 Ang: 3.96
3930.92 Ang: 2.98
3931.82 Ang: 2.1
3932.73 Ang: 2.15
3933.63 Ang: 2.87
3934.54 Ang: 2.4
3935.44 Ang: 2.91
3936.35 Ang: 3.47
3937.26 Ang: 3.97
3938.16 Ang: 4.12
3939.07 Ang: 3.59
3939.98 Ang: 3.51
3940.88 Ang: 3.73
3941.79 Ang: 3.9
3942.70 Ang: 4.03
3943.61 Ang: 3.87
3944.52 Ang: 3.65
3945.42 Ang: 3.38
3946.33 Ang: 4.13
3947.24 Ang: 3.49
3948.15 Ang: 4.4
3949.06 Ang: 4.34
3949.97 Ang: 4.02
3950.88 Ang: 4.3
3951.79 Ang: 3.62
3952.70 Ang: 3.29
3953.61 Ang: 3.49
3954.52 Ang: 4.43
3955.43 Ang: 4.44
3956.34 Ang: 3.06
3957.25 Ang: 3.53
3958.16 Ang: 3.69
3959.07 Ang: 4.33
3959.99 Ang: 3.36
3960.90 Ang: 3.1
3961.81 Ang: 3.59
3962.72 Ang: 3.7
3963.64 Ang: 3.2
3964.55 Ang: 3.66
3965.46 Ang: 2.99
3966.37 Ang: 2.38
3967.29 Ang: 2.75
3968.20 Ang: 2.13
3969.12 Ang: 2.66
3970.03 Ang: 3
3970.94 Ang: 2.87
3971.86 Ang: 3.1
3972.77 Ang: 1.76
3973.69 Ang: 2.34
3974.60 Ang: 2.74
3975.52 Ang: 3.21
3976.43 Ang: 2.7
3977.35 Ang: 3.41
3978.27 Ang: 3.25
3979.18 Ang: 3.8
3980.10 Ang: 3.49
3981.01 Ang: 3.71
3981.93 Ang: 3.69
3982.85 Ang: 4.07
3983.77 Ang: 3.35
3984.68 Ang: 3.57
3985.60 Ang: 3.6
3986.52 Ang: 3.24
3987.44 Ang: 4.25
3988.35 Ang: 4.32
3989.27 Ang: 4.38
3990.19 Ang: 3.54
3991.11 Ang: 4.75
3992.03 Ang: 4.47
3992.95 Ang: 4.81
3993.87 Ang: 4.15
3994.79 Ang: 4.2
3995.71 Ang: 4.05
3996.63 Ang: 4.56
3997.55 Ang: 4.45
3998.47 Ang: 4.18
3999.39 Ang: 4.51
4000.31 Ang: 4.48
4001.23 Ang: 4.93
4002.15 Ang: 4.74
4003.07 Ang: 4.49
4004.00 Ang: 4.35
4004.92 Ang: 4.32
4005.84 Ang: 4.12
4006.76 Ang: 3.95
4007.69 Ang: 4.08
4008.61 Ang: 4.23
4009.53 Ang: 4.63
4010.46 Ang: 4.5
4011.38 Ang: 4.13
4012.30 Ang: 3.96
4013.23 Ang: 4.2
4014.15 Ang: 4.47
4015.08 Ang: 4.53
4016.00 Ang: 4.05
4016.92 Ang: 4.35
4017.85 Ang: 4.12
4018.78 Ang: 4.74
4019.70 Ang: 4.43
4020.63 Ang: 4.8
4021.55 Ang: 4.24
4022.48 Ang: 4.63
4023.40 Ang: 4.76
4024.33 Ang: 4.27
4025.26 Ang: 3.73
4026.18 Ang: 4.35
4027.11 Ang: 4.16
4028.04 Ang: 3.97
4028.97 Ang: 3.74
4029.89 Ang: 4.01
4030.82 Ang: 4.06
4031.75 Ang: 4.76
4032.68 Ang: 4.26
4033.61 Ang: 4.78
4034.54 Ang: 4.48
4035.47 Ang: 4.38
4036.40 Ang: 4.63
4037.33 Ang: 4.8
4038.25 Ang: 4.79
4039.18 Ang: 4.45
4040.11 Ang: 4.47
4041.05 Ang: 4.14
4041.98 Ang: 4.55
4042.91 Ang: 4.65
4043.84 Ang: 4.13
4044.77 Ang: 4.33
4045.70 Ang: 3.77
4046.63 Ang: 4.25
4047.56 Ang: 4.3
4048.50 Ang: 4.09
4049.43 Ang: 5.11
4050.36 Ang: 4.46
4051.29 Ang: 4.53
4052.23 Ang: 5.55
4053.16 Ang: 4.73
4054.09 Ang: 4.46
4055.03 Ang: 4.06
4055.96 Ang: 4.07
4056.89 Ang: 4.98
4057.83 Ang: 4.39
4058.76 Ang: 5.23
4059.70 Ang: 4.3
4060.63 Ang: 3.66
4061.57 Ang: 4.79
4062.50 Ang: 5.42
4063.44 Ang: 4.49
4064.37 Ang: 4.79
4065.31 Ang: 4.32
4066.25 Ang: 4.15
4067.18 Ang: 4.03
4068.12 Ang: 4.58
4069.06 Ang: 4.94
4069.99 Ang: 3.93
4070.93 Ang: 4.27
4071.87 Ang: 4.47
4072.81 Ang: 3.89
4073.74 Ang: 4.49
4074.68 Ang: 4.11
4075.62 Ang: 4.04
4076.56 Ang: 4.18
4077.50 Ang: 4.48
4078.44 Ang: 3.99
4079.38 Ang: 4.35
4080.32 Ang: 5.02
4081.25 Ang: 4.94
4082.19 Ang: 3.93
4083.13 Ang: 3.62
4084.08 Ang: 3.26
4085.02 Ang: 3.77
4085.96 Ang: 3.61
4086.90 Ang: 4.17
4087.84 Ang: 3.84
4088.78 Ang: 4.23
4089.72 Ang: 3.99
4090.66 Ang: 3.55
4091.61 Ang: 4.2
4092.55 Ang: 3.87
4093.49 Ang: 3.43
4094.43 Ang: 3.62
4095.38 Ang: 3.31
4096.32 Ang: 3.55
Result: 1.26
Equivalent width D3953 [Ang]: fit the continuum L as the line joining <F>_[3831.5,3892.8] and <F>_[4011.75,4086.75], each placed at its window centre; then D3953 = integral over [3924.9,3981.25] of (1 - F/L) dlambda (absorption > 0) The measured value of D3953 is 7.25 Ang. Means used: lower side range 3.52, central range 3.42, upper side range 4.36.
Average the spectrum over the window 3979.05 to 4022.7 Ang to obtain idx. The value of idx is 4.22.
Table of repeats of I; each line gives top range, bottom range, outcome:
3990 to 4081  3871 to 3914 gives 1.28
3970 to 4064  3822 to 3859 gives 1.41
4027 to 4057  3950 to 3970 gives 1.35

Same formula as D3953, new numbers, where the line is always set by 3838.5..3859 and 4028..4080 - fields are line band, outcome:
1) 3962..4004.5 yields 5.10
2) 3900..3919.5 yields -2.18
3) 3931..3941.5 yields 2.11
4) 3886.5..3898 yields 1.67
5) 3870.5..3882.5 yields 0.05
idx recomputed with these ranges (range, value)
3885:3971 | 3.68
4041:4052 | 4.39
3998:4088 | 4.36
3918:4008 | 3.71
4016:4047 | 4.36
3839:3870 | 3.79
